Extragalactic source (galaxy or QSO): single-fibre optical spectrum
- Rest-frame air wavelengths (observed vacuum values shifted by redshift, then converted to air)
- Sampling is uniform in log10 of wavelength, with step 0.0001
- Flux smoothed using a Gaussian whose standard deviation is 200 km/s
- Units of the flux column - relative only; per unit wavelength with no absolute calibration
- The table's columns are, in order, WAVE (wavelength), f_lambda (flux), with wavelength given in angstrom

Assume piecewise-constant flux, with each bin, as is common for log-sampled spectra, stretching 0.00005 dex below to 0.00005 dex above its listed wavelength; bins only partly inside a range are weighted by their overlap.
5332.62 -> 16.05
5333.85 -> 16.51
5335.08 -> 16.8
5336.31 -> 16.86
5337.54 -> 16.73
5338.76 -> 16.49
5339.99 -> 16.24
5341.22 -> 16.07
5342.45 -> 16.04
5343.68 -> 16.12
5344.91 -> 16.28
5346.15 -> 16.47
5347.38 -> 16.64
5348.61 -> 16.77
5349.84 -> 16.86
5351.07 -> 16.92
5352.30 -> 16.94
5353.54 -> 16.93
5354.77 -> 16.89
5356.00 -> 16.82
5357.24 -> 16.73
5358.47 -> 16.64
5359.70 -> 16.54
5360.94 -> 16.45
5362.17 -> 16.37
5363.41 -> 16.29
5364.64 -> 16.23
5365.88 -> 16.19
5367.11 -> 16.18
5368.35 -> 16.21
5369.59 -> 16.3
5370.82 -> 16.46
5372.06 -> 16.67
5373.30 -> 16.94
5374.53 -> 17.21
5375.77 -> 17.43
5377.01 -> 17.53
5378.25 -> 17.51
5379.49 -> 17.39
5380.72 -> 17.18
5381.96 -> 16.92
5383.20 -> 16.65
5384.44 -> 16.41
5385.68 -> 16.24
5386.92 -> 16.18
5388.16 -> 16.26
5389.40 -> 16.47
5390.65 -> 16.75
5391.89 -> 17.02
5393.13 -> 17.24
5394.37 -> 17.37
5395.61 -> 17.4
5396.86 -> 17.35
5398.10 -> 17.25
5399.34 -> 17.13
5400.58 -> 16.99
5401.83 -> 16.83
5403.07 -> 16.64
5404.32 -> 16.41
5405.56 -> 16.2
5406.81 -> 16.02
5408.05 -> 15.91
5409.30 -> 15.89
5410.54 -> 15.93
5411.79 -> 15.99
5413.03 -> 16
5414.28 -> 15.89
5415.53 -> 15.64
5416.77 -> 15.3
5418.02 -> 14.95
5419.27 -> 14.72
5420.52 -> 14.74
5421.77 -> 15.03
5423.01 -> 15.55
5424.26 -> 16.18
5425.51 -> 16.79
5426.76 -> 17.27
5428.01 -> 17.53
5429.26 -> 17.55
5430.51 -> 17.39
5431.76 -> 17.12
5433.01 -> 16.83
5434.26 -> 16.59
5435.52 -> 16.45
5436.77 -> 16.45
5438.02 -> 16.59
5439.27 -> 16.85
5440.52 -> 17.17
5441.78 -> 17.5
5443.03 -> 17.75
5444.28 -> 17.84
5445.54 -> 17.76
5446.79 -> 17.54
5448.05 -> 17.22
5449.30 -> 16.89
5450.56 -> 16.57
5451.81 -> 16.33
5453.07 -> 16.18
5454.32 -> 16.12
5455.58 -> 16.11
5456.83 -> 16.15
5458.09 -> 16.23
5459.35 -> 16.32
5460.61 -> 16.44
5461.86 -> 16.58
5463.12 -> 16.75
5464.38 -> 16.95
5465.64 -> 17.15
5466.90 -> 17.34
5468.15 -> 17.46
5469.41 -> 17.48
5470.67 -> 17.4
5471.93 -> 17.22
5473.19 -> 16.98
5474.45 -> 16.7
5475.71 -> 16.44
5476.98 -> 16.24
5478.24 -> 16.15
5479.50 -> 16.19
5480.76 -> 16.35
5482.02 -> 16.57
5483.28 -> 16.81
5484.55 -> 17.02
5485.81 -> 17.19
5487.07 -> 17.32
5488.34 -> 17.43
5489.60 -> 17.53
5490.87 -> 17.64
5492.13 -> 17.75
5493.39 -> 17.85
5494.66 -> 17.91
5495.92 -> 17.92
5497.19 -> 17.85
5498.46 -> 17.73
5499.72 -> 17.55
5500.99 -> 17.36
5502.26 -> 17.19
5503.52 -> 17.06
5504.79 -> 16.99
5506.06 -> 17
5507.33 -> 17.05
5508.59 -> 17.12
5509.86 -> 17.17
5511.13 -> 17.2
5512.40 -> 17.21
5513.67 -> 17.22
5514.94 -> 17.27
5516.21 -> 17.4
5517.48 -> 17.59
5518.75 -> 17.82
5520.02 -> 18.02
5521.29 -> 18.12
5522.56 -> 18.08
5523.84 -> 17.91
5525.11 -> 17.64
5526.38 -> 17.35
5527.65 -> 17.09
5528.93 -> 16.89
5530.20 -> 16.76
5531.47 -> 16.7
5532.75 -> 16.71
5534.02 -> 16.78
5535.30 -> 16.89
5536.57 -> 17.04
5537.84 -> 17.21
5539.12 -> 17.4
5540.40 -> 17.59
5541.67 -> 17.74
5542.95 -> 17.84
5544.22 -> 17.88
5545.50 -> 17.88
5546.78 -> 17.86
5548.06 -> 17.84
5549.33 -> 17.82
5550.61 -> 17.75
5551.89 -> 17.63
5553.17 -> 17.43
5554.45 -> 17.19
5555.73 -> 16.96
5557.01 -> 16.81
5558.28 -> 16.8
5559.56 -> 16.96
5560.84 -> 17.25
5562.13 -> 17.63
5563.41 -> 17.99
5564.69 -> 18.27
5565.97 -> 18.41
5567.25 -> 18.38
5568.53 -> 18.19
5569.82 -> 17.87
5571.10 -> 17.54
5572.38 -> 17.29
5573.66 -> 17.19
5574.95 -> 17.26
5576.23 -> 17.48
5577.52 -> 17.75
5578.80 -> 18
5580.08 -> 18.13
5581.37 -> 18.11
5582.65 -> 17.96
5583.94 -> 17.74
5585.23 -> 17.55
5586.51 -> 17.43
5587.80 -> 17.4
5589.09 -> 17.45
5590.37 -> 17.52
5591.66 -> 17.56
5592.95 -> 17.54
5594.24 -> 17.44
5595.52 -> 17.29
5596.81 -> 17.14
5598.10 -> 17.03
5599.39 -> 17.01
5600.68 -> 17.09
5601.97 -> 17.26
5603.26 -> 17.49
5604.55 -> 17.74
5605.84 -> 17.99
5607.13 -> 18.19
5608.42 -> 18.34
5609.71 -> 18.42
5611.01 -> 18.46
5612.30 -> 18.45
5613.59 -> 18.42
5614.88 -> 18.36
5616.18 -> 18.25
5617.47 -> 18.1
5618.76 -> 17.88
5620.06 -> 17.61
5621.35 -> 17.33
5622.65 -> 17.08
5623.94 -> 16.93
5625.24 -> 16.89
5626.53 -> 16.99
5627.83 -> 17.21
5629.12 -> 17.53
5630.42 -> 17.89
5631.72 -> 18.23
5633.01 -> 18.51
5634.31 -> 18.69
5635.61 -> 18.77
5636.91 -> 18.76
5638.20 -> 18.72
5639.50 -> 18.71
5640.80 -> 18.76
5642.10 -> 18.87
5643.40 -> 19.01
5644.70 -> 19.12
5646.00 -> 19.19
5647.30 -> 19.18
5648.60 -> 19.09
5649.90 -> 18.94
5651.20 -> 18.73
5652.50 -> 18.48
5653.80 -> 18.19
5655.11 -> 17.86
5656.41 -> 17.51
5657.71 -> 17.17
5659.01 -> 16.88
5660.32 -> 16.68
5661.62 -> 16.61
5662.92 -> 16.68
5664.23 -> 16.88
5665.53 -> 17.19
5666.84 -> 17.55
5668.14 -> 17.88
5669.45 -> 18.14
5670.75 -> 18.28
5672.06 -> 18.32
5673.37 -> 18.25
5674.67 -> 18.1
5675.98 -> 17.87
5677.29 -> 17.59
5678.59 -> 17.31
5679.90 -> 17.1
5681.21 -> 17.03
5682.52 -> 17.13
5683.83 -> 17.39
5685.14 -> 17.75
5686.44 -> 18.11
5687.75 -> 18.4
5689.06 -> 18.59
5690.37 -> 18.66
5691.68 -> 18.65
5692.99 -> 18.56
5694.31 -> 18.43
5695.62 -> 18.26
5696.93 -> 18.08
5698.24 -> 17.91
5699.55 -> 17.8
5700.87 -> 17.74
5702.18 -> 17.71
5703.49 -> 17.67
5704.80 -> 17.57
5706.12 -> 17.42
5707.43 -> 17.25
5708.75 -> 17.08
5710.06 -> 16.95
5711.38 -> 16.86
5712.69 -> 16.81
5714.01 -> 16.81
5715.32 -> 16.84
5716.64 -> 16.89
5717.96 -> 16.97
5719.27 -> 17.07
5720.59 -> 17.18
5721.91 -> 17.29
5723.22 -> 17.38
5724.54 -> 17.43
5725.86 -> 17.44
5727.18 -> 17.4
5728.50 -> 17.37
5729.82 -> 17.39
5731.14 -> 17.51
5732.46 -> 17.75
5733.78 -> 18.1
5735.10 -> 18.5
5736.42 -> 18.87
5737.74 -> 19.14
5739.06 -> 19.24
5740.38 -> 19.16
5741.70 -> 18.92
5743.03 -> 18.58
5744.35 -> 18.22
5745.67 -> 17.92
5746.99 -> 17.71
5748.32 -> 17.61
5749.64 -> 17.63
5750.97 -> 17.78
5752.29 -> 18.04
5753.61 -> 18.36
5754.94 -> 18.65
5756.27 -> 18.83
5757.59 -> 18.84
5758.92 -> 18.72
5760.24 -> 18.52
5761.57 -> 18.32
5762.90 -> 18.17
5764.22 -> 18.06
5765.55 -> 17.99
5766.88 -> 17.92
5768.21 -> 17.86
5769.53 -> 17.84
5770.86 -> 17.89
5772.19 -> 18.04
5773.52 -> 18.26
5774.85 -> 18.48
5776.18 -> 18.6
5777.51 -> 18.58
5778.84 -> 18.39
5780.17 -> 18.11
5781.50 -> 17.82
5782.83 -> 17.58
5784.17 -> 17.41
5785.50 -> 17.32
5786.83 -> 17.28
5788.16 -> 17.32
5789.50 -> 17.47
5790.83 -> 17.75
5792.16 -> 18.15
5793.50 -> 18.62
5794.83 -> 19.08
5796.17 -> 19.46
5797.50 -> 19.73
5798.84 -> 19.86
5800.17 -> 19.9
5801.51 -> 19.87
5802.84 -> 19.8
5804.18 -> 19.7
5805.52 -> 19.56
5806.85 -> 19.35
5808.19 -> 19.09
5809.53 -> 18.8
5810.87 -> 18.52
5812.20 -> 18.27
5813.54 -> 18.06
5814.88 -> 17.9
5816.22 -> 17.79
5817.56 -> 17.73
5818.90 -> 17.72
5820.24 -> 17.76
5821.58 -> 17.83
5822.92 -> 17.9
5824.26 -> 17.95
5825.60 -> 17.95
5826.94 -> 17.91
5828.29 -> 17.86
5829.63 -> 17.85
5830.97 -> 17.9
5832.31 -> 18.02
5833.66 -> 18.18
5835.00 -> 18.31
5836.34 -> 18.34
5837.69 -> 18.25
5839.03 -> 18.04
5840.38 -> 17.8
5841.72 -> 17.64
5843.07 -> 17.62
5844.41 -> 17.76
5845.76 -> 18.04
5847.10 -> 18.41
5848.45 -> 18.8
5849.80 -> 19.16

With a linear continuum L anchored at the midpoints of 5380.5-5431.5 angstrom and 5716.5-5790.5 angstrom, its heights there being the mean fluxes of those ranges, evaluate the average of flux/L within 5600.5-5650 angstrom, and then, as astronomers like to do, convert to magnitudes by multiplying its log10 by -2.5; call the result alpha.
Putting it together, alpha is -0.05 mag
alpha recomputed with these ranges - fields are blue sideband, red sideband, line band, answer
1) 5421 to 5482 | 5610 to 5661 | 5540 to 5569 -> -0.007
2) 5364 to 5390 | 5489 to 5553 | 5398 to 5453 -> 0.028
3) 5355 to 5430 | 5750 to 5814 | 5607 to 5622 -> -0.032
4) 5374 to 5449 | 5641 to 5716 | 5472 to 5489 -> 0.015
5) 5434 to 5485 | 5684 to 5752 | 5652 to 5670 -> 0.012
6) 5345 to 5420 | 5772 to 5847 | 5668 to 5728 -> 0.013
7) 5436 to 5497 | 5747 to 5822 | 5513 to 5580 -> -0.012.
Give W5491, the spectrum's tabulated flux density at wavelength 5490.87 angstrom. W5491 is 17.64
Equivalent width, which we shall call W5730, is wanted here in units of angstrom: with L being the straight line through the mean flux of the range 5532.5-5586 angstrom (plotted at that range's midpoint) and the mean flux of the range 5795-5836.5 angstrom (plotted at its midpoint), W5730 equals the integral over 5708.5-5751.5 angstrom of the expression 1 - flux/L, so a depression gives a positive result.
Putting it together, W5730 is 1.3 angstrom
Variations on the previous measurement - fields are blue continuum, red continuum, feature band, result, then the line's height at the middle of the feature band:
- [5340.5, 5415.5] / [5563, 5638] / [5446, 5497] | 0.5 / 17.1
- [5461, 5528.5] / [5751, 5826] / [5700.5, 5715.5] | 0.7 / 18.1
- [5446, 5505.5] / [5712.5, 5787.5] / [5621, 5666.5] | -1.0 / 17.6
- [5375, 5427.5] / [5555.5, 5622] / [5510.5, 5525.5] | -0.3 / 17.2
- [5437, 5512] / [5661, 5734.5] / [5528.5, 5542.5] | 0.1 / 17.2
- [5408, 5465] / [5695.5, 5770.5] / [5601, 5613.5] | -0.6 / 17.3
